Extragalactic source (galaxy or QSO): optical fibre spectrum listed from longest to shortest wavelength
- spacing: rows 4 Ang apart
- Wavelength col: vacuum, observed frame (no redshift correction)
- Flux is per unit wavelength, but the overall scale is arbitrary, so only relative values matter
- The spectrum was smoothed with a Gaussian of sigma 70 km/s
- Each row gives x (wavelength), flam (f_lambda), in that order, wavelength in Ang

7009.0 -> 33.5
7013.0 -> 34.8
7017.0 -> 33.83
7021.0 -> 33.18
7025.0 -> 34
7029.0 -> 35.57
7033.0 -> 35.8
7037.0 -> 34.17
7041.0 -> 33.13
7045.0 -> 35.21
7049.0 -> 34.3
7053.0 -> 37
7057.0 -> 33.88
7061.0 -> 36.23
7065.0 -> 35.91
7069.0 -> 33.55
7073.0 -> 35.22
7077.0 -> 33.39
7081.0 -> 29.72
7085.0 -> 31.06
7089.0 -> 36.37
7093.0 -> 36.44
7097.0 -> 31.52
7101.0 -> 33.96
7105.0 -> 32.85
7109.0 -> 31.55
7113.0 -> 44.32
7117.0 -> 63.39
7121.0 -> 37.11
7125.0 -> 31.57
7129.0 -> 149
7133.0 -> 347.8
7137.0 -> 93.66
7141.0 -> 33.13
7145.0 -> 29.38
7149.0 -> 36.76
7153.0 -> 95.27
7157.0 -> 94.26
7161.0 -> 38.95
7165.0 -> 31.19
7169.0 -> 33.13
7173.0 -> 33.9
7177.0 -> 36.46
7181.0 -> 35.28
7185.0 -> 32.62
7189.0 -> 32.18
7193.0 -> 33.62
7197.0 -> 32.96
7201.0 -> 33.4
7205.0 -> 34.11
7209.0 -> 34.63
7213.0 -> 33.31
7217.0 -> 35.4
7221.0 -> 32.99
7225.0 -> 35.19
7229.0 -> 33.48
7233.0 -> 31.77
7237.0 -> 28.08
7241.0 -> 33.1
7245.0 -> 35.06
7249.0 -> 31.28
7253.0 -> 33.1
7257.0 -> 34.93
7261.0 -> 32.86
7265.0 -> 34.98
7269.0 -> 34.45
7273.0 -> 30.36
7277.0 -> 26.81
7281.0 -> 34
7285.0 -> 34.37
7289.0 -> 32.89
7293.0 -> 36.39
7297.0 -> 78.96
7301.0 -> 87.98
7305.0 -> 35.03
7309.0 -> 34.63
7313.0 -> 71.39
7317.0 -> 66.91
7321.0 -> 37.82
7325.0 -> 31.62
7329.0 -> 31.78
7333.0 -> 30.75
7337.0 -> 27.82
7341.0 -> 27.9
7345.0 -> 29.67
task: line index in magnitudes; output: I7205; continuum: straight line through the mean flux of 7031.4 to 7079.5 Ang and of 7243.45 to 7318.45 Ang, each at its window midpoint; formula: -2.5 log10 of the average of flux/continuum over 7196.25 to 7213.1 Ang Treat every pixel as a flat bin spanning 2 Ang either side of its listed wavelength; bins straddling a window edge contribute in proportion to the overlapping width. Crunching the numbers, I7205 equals 0.18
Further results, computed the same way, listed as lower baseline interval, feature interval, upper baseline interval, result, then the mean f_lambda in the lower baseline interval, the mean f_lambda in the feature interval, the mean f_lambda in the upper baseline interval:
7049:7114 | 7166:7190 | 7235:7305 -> 0.08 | 34.4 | 33.9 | 38.7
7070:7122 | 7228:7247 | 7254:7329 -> 0.26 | 36.6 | 32.2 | 42.7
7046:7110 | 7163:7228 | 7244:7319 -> 0.15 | 34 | 33.8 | 42.5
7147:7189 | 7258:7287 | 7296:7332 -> 0.46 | 46.1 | 32.6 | 51.6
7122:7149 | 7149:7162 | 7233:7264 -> 0.26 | 106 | 73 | 32.7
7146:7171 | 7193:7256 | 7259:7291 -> 0.24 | 53.9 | 33.2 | 32.6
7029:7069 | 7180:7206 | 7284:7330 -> 0.27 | 35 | 33.4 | 49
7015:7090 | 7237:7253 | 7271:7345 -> 0.22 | 34.3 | 32.5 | 41.7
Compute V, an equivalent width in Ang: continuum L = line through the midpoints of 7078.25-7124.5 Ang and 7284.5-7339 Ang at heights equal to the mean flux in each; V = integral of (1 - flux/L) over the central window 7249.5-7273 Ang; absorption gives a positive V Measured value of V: 5.5 Ang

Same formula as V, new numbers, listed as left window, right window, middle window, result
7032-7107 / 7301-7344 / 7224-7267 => 6.9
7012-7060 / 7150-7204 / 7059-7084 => 1.9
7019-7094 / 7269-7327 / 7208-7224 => 2.9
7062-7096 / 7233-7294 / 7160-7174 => -0.3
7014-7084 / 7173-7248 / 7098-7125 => -4.4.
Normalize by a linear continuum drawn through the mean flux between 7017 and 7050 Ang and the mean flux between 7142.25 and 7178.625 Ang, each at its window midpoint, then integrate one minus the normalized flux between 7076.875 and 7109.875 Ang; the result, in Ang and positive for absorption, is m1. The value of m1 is 6.1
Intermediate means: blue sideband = 34.4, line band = 33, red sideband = 47.5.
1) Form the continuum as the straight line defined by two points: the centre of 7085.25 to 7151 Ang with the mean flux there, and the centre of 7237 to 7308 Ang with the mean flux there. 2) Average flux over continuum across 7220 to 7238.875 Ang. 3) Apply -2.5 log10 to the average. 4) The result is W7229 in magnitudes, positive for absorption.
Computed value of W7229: 0.394 mag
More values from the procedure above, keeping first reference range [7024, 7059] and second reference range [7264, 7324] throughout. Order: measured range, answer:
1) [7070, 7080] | 0.07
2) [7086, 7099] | 0.07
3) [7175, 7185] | 0.15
